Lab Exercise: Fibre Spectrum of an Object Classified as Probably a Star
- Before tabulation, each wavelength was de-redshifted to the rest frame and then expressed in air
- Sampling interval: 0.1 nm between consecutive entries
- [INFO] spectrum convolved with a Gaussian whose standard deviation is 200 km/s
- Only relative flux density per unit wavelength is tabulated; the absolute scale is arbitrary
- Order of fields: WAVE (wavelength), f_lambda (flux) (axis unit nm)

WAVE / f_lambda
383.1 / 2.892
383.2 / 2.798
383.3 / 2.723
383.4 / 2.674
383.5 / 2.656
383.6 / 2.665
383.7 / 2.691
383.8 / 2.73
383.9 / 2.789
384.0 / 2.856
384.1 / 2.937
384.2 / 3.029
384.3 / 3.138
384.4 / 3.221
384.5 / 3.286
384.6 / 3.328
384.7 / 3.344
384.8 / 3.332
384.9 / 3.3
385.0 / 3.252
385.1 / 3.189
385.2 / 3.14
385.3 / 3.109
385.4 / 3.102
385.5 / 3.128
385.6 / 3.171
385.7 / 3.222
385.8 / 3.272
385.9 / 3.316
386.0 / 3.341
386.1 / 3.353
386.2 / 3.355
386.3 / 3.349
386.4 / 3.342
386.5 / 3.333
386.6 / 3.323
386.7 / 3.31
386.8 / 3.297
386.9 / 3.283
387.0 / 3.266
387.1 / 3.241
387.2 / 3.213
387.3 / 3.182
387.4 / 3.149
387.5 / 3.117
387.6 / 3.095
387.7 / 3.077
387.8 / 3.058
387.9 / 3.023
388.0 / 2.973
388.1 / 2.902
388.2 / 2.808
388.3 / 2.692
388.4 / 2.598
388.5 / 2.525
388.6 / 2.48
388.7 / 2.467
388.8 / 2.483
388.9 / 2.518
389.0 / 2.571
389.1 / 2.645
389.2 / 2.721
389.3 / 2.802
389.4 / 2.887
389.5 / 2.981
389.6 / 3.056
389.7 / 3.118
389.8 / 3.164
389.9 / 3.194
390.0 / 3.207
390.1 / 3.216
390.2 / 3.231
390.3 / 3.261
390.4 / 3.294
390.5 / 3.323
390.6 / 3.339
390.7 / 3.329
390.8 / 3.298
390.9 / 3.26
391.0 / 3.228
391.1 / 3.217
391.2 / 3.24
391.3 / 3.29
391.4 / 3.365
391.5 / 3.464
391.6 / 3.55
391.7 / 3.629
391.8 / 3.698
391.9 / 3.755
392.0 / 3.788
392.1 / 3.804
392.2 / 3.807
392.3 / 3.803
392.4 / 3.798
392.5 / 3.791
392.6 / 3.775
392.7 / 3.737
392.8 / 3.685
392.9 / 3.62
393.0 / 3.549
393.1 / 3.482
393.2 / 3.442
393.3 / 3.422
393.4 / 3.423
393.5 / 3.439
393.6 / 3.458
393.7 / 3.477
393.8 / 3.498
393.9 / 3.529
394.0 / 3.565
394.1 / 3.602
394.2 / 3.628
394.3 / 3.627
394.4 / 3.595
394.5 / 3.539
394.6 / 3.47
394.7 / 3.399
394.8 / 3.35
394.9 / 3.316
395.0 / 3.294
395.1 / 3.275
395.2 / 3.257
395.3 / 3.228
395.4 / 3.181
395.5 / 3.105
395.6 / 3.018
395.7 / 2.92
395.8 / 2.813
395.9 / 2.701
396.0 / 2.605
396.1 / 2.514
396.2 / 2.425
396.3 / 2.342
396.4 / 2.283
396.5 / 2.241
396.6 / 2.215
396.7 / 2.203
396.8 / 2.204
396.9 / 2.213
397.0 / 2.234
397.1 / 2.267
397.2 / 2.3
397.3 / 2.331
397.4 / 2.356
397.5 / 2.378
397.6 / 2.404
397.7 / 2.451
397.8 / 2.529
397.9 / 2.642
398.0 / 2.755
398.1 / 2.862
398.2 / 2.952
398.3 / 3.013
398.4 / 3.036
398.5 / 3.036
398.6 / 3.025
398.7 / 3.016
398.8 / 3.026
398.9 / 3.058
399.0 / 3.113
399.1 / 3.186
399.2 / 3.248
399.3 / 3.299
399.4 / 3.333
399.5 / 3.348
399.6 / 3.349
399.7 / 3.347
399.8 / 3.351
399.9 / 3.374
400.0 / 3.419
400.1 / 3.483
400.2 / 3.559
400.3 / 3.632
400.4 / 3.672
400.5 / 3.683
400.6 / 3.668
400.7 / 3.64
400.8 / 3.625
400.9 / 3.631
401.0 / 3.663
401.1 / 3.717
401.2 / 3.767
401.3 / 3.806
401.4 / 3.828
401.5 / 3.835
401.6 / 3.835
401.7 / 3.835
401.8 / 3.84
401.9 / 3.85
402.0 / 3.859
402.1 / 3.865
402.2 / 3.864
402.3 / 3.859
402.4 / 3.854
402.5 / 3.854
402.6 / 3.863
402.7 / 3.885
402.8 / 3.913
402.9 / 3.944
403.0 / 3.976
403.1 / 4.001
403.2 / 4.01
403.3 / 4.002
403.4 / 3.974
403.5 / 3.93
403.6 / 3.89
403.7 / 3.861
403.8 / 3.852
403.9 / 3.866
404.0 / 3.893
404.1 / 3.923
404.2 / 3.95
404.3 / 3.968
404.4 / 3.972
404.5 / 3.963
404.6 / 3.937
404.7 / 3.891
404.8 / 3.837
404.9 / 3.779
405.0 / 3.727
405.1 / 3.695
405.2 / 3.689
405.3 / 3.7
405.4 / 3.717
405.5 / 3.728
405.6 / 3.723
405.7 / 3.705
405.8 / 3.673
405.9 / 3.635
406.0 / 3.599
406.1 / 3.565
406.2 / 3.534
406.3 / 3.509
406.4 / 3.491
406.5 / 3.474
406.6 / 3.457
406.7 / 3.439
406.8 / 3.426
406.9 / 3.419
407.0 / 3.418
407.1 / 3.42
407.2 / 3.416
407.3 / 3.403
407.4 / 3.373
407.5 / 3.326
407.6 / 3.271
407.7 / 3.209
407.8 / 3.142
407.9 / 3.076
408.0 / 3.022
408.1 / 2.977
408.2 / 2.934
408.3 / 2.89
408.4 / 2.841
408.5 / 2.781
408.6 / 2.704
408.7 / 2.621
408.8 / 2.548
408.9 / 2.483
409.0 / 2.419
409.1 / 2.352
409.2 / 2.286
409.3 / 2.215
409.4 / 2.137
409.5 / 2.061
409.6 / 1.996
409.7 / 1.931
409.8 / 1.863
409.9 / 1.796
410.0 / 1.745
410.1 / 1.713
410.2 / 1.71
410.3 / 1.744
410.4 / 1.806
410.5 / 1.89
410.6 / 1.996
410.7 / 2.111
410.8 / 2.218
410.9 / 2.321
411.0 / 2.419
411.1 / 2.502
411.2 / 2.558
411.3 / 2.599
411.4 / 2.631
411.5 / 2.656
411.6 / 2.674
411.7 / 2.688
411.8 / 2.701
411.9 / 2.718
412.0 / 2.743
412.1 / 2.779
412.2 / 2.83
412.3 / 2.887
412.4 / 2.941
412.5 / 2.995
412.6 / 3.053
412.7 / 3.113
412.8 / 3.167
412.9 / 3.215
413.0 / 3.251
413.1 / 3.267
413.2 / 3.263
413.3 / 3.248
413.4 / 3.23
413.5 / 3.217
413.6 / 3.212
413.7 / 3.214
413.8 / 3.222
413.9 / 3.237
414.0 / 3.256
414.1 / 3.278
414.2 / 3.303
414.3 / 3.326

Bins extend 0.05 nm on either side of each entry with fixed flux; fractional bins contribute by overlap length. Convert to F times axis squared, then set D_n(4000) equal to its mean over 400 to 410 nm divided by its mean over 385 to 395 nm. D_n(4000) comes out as 1.13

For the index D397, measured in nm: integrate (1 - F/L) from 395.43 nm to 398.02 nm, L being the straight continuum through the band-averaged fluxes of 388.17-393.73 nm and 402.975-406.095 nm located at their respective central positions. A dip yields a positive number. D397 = 0.75 nm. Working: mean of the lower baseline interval 3.25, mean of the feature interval 2.48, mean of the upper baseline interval 3.84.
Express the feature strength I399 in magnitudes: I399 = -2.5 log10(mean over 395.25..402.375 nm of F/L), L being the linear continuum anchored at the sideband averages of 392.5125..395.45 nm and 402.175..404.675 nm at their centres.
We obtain 0.20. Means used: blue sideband 3.48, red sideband 3.92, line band 3.1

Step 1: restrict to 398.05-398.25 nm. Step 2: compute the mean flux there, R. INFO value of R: 2.91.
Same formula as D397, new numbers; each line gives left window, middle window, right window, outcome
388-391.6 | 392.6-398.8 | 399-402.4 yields 0.60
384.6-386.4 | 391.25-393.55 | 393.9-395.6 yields -0.17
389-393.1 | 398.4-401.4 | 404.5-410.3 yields -0.21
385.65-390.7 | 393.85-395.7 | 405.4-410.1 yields -0.21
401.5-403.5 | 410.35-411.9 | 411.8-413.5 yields 0.38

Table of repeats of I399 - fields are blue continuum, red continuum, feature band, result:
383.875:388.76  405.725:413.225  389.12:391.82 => -0.058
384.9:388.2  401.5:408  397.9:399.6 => 0.152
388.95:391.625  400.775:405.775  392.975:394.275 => -0.054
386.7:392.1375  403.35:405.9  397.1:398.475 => 0.322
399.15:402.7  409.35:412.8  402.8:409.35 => -0.147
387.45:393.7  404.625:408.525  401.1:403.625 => -0.149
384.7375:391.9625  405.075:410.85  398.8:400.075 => -0.100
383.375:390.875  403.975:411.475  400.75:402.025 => -0.244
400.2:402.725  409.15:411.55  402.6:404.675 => -0.170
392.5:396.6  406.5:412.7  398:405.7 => -0.230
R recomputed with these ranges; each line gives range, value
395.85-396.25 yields 2.56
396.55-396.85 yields 2.21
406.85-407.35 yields 3.42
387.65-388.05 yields 3.03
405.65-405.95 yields 3.67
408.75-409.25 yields 2.42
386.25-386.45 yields 3.35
